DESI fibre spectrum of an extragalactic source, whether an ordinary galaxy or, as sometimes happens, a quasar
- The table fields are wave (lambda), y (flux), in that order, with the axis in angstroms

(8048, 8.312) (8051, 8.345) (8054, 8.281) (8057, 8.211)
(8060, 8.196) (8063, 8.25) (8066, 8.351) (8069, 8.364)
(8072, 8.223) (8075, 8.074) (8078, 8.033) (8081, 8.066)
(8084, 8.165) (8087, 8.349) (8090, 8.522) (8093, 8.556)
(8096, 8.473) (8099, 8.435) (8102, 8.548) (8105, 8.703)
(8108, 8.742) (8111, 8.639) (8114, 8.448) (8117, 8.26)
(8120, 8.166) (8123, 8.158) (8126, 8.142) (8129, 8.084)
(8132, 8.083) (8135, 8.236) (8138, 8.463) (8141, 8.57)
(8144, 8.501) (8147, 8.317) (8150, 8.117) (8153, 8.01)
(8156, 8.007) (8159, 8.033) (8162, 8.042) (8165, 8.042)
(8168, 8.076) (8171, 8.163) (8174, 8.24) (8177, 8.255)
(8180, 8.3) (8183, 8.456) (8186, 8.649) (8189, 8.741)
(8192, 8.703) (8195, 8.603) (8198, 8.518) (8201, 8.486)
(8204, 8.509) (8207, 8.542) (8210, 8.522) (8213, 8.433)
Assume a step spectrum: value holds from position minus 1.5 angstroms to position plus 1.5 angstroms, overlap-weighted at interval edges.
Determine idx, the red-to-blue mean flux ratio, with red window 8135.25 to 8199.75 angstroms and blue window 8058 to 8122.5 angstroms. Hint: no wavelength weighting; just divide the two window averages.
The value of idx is 1.0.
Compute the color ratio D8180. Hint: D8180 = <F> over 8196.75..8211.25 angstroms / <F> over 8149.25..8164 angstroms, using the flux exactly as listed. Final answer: 1.1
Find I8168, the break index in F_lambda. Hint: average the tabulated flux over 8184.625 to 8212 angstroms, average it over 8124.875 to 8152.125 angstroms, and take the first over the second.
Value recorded 1.0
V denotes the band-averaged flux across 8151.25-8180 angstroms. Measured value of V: 8.11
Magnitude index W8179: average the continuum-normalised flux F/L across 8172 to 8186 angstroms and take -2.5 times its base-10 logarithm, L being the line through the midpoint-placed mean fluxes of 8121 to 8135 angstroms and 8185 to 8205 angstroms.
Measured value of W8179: 0.02 mag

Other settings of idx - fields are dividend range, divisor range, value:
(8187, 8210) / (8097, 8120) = 1.01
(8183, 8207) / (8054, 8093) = 1.04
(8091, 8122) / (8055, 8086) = 1.04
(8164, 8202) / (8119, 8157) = 1.02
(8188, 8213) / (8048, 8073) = 1.03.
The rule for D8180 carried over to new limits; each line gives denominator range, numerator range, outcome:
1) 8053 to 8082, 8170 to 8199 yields 1.03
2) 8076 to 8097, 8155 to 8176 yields 0.97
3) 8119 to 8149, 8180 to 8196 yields 1.04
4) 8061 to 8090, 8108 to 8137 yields 1.01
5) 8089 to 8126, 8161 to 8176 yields 0.96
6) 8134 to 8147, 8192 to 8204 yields 1.01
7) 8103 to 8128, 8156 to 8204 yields 0.99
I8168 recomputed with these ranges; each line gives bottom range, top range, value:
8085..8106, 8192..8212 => 1.00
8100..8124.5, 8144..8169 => 0.96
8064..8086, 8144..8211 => 1.02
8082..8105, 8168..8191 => 0.99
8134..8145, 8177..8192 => 1.01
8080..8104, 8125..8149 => 0.99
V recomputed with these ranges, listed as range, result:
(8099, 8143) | 8.38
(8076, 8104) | 8.35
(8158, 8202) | 8.36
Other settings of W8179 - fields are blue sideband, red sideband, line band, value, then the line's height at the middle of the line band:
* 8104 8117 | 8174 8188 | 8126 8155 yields 0.03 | 8.51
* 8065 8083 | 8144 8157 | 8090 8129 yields -0.03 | 8.17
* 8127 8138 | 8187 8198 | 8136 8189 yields 0.02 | 8.42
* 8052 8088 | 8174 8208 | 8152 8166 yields 0.05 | 8.43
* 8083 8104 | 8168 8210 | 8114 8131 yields 0.03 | 8.45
